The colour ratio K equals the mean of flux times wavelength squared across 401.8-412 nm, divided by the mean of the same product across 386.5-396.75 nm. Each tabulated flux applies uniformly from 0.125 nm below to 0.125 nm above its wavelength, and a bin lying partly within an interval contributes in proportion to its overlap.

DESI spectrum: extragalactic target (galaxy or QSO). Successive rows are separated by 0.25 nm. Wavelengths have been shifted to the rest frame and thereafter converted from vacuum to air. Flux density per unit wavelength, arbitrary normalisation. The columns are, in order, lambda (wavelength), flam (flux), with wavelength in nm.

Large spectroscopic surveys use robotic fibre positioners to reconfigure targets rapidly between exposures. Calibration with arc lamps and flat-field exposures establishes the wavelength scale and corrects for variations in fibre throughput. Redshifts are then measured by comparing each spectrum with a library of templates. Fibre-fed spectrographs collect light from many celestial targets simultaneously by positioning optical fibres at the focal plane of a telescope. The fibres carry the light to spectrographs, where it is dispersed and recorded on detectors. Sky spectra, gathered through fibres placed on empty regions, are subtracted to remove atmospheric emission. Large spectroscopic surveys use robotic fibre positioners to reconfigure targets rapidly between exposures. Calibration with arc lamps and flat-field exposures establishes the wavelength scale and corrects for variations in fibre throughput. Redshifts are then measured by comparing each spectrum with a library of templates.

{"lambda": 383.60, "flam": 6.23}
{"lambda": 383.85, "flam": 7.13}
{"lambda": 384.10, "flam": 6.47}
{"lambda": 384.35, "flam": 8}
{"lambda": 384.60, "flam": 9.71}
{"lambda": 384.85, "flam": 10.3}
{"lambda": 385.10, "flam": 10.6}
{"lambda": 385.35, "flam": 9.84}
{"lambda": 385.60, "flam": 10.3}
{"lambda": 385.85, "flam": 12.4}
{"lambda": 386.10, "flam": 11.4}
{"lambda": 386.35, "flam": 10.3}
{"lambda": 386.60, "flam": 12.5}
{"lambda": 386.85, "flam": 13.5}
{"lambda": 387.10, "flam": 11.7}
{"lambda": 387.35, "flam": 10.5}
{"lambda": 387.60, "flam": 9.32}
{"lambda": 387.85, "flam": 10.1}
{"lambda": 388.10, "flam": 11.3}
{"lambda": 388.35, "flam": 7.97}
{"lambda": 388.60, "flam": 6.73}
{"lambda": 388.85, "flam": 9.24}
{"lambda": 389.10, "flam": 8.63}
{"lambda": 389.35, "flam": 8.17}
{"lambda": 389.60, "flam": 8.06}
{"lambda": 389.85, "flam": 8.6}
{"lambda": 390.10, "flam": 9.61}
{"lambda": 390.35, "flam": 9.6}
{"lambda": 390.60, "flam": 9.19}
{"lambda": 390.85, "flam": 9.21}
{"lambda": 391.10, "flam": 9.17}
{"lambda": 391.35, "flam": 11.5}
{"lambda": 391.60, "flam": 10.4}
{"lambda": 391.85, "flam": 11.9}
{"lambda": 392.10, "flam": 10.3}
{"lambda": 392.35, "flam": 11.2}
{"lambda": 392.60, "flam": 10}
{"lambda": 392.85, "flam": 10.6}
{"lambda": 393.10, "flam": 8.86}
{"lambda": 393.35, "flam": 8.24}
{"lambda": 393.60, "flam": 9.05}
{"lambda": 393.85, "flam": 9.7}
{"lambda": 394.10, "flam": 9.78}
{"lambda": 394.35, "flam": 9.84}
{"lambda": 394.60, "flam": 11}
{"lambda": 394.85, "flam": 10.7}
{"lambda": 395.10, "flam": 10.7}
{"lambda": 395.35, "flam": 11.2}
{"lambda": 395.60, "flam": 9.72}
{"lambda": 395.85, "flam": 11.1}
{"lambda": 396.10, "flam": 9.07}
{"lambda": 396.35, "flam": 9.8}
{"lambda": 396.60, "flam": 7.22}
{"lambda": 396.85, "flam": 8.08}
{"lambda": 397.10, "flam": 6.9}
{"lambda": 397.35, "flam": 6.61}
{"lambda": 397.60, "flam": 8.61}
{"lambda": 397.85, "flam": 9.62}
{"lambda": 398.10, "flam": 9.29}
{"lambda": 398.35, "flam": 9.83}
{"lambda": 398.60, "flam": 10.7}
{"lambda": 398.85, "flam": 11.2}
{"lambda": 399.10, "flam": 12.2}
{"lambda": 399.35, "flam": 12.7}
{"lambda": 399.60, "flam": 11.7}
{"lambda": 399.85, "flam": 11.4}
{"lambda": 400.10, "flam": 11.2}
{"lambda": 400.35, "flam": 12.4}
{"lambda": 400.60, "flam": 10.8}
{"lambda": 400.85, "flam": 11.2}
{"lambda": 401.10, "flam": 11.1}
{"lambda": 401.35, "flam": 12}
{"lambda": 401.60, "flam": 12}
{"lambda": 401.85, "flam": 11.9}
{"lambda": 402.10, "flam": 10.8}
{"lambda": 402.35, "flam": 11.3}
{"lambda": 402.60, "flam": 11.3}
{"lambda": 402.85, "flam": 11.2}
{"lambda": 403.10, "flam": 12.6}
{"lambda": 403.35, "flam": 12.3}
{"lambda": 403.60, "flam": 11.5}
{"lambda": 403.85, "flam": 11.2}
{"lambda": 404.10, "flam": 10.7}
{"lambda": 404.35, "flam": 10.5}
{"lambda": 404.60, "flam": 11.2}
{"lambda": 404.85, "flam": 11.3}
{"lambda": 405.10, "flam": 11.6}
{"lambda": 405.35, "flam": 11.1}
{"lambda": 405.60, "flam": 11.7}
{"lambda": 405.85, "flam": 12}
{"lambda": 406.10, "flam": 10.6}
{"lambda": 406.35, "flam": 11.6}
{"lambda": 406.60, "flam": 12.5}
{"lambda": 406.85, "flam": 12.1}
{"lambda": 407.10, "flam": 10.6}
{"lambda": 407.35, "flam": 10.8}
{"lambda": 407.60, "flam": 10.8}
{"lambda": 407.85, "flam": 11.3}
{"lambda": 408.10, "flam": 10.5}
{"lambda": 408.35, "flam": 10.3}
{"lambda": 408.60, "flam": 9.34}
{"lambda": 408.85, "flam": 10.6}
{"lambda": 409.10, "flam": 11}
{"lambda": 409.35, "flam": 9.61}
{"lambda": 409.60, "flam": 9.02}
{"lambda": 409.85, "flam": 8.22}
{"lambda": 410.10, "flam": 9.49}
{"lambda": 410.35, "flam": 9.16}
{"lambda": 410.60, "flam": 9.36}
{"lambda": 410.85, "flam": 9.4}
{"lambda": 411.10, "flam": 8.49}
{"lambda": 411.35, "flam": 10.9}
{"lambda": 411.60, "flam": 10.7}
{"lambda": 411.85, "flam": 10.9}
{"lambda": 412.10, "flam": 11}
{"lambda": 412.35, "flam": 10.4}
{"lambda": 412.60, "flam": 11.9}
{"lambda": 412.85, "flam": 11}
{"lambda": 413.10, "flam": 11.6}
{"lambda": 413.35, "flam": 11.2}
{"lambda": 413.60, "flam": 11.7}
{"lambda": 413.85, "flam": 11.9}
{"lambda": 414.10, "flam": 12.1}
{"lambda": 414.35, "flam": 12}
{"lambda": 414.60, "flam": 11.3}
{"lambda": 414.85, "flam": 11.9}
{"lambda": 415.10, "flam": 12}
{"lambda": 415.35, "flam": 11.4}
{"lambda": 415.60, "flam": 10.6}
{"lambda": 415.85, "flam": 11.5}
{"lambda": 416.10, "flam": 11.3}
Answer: 1.18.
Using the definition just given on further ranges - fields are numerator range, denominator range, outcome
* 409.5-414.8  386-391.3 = 1.22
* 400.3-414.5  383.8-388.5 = 1.20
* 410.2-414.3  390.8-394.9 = 1.17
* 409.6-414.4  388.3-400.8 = 1.17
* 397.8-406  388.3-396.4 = 1.23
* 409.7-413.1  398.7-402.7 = 0.92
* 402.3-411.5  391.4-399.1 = 1.16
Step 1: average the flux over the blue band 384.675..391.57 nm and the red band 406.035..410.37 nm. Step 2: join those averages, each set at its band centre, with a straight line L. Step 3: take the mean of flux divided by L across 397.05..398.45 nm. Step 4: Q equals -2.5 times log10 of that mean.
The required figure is 0.195 mag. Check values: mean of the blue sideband 9.99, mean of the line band 8.54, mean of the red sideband 10.4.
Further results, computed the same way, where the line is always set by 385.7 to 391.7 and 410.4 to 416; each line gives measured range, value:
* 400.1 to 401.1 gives -0.09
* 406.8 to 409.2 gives 0.01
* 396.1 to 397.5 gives 0.30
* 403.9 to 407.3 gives -0.06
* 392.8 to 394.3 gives 0.09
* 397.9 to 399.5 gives -0.05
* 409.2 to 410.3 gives 0.19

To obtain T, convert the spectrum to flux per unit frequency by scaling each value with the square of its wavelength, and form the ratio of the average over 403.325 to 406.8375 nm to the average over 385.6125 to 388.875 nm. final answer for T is 1.18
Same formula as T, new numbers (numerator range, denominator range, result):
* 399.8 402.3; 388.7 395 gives 1.24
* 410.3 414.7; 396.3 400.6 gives 1.16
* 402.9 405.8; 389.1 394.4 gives 1.26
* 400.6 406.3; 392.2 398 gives 1.26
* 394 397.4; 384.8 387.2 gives 0.88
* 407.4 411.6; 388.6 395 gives 1.12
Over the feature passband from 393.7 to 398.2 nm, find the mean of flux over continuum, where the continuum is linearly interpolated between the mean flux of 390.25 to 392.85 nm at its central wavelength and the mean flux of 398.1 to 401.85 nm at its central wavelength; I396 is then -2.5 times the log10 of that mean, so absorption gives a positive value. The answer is 0.16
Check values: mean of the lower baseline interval 10.3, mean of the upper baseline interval 11.4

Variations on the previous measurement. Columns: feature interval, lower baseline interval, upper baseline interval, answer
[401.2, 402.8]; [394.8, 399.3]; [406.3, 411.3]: -0.17 mag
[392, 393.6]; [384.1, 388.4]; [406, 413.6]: 0.08 mag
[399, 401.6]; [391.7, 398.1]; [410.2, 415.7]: -0.17 mag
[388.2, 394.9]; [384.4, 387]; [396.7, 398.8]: 0.04 mag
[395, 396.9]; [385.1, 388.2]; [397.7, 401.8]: 0.16 mag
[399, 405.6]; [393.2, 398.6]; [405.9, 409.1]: -0.13 mag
